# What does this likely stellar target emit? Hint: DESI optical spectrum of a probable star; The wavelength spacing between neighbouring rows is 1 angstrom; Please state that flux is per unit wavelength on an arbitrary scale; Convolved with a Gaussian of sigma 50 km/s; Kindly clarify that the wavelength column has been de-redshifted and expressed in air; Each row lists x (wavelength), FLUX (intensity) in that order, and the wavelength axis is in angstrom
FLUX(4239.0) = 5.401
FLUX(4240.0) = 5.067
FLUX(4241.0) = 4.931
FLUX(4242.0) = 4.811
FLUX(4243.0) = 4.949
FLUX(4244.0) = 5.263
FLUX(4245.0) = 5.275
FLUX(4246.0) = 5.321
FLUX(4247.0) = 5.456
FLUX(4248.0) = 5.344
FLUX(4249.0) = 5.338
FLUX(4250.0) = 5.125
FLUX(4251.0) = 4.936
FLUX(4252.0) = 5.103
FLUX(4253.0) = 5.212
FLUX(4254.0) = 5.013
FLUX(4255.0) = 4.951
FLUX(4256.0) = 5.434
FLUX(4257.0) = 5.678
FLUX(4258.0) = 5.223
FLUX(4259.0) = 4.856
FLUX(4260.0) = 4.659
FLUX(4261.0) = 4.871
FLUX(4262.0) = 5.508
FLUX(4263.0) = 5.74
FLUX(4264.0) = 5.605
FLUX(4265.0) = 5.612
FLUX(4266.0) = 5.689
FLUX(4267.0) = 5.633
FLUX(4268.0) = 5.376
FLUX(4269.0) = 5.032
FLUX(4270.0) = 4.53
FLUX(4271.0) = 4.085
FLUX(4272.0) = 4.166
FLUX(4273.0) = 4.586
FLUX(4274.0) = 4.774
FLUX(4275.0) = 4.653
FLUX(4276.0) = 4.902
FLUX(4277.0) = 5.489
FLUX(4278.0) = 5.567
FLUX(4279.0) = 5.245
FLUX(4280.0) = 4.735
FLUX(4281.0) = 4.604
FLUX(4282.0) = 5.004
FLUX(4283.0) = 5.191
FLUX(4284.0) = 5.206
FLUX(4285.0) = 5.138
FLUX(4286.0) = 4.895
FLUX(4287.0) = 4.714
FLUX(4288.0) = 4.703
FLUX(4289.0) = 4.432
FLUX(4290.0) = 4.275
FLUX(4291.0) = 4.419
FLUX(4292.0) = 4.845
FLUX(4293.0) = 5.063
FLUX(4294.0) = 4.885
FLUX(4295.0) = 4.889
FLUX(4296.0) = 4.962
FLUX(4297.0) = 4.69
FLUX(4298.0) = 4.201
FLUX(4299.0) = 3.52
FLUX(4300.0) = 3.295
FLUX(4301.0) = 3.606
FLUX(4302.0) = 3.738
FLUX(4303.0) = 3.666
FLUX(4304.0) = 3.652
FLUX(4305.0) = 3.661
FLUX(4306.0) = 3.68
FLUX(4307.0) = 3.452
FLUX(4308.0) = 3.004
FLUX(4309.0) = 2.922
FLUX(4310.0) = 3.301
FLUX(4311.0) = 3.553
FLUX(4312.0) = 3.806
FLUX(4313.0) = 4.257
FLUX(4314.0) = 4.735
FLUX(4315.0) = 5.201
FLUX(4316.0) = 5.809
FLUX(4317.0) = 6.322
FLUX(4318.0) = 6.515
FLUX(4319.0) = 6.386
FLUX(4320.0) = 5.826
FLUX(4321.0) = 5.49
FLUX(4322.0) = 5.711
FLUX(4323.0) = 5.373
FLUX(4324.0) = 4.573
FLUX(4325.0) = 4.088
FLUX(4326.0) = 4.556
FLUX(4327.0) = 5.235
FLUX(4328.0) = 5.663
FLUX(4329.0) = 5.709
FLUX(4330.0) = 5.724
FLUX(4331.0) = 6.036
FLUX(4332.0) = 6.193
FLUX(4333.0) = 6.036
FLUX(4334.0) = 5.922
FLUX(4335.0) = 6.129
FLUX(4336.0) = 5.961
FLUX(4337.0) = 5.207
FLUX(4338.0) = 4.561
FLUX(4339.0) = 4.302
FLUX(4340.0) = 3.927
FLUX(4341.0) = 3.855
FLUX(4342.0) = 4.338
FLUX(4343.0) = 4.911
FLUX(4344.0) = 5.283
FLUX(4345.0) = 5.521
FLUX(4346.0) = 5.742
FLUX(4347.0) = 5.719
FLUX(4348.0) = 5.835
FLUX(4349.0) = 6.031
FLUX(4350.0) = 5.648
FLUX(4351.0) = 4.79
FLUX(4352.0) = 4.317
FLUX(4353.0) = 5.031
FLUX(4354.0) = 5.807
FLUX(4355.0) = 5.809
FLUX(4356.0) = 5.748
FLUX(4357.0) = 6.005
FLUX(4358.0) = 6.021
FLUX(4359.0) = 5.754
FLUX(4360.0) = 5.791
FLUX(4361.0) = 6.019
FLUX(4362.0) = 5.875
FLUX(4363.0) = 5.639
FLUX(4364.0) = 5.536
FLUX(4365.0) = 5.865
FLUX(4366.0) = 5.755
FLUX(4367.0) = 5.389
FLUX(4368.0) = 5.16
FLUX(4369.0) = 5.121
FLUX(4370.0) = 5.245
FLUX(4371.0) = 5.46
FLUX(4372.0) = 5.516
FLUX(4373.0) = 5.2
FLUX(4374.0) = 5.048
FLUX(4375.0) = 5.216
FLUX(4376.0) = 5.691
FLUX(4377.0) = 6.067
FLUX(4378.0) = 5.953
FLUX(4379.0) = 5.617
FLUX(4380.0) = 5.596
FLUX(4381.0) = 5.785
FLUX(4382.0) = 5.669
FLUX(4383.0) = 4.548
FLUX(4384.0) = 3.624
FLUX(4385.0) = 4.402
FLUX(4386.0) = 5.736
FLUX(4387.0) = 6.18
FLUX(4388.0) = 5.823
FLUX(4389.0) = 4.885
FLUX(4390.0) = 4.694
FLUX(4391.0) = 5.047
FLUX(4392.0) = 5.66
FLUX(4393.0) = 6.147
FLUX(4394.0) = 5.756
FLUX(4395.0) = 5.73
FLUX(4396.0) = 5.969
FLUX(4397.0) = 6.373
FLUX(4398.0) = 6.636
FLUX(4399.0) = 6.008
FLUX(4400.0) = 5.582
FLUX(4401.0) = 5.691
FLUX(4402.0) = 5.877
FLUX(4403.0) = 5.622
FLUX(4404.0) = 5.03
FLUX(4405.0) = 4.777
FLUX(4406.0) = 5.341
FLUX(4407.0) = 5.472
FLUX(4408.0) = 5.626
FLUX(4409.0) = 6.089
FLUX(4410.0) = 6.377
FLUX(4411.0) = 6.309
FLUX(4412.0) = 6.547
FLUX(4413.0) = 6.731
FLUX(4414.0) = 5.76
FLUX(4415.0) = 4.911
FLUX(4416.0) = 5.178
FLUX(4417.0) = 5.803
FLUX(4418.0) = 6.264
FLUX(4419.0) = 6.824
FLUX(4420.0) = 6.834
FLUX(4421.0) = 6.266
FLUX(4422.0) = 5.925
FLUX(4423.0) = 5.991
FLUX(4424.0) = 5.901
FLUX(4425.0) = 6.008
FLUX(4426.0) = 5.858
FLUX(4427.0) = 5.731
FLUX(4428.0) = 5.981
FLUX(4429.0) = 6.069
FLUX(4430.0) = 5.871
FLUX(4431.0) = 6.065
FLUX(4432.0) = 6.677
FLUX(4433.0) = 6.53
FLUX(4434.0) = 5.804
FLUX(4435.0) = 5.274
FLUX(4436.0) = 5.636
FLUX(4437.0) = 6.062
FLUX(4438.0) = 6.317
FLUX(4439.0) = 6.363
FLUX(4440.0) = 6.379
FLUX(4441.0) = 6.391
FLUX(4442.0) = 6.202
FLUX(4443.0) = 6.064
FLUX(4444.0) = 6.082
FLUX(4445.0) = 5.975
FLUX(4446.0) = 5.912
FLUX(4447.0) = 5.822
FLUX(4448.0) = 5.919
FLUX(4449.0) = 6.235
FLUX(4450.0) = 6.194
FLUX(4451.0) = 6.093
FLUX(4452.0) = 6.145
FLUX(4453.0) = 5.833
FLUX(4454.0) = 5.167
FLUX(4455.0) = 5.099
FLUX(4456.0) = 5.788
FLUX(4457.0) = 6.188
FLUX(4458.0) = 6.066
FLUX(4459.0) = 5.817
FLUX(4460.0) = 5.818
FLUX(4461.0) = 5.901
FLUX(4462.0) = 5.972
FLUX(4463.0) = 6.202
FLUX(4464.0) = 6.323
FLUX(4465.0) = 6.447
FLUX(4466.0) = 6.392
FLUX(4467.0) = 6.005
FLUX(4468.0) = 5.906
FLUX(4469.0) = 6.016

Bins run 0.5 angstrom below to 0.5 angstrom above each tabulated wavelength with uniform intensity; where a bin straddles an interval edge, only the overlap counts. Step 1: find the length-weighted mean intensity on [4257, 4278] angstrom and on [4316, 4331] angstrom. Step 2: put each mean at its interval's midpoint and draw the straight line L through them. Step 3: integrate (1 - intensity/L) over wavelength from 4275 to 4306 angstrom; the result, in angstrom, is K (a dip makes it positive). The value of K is 4.11 angstrom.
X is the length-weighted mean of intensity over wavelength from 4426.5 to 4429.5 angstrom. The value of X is 5.93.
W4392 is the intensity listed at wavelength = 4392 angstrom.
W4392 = 5.66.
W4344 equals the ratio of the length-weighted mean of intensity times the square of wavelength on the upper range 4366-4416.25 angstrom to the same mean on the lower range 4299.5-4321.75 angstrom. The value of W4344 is 1.32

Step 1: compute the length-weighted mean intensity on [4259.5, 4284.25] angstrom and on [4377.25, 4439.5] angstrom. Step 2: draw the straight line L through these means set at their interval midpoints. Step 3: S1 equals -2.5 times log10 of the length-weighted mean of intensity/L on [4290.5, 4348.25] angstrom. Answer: 0.11 mag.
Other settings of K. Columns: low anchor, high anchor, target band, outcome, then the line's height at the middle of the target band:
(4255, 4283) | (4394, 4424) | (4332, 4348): 0.8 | 5.5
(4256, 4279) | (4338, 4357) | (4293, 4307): 2.9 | 5.13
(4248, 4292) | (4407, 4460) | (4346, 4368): -0.3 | 5.55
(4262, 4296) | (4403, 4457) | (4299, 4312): 4.2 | 5.14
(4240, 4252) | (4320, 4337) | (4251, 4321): 7.5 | 5.33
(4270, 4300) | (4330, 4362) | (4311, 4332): -0.7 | 5.15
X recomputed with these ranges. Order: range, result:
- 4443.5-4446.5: 5.99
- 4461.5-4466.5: 6.27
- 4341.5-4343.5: 4.62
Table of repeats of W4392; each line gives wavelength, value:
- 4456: 5.788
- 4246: 5.321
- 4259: 4.856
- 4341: 3.855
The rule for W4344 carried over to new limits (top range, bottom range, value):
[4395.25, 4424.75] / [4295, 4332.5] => 1.33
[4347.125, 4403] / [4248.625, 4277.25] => 1.15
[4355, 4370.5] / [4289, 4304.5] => 1.37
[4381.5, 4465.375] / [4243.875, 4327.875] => 1.29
